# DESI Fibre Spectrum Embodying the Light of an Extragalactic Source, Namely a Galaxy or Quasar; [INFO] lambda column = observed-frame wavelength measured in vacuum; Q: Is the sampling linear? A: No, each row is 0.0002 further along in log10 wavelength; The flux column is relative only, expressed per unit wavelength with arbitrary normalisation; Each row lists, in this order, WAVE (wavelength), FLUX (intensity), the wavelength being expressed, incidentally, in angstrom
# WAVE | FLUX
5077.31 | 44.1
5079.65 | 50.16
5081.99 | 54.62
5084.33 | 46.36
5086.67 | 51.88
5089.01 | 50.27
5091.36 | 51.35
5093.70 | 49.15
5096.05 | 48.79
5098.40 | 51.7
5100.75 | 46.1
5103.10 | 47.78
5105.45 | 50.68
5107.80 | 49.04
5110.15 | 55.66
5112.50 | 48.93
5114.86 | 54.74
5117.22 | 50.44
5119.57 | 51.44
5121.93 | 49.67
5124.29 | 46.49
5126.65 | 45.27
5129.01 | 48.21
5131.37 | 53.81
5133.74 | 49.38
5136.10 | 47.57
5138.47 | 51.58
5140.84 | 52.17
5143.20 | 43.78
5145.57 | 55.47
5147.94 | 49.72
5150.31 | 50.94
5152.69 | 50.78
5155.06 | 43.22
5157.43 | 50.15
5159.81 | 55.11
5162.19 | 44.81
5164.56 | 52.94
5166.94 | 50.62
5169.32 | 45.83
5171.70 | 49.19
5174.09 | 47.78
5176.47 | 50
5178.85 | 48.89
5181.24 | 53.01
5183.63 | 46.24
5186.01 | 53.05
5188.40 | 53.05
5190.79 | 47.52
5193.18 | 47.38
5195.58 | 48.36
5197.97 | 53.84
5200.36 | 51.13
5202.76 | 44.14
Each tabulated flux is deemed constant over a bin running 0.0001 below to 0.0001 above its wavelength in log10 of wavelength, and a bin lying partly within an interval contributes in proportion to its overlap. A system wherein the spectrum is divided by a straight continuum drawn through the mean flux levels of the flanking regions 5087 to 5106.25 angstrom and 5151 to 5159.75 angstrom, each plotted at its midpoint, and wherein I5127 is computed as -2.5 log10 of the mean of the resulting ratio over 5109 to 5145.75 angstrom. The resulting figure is -0.018 mag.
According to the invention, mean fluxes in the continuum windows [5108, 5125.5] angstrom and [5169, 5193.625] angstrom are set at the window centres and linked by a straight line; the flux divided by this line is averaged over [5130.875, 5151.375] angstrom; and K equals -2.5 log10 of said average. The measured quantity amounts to 0.00 mag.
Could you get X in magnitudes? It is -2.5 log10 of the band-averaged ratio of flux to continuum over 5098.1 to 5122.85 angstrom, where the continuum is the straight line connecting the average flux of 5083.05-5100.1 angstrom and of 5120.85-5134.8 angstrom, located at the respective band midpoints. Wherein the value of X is -0.027 mag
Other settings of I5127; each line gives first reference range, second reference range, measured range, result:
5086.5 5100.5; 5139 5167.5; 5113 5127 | 0.00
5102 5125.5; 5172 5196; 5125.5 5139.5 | 0.02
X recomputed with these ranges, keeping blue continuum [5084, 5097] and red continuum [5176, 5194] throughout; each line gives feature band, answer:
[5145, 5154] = -0.03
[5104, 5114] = -0.03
